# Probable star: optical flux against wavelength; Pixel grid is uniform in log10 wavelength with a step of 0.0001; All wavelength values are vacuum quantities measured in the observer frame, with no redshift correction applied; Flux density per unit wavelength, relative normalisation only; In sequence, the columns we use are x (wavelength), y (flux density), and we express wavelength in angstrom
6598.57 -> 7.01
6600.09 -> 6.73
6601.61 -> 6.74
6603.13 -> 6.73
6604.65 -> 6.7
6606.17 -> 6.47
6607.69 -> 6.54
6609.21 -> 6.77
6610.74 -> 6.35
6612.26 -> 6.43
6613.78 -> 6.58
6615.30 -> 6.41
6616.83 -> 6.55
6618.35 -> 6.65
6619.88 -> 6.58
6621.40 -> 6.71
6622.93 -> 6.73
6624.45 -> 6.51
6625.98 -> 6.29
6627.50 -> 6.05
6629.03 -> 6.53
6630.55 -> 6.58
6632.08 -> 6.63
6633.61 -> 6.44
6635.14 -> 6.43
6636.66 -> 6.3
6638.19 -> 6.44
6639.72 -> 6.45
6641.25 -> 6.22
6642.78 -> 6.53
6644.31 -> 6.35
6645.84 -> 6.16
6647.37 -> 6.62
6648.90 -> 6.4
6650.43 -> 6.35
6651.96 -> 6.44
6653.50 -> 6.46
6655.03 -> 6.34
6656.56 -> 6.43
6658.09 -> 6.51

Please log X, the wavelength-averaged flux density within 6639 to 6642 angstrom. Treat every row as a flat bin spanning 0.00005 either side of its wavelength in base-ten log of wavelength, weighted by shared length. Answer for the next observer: 6.33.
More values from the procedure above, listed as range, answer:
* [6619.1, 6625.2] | 6.63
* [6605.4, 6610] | 6.59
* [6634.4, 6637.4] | 6.38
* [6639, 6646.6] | 6.34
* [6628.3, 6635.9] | 6.52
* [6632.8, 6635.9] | 6.44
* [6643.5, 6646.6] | 6.26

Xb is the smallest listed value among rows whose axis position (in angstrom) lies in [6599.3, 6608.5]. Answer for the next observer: 6.47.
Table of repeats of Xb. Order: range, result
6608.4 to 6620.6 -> 6.35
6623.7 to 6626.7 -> 6.29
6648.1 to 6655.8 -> 6.34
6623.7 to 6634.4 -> 6.05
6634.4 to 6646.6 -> 6.16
